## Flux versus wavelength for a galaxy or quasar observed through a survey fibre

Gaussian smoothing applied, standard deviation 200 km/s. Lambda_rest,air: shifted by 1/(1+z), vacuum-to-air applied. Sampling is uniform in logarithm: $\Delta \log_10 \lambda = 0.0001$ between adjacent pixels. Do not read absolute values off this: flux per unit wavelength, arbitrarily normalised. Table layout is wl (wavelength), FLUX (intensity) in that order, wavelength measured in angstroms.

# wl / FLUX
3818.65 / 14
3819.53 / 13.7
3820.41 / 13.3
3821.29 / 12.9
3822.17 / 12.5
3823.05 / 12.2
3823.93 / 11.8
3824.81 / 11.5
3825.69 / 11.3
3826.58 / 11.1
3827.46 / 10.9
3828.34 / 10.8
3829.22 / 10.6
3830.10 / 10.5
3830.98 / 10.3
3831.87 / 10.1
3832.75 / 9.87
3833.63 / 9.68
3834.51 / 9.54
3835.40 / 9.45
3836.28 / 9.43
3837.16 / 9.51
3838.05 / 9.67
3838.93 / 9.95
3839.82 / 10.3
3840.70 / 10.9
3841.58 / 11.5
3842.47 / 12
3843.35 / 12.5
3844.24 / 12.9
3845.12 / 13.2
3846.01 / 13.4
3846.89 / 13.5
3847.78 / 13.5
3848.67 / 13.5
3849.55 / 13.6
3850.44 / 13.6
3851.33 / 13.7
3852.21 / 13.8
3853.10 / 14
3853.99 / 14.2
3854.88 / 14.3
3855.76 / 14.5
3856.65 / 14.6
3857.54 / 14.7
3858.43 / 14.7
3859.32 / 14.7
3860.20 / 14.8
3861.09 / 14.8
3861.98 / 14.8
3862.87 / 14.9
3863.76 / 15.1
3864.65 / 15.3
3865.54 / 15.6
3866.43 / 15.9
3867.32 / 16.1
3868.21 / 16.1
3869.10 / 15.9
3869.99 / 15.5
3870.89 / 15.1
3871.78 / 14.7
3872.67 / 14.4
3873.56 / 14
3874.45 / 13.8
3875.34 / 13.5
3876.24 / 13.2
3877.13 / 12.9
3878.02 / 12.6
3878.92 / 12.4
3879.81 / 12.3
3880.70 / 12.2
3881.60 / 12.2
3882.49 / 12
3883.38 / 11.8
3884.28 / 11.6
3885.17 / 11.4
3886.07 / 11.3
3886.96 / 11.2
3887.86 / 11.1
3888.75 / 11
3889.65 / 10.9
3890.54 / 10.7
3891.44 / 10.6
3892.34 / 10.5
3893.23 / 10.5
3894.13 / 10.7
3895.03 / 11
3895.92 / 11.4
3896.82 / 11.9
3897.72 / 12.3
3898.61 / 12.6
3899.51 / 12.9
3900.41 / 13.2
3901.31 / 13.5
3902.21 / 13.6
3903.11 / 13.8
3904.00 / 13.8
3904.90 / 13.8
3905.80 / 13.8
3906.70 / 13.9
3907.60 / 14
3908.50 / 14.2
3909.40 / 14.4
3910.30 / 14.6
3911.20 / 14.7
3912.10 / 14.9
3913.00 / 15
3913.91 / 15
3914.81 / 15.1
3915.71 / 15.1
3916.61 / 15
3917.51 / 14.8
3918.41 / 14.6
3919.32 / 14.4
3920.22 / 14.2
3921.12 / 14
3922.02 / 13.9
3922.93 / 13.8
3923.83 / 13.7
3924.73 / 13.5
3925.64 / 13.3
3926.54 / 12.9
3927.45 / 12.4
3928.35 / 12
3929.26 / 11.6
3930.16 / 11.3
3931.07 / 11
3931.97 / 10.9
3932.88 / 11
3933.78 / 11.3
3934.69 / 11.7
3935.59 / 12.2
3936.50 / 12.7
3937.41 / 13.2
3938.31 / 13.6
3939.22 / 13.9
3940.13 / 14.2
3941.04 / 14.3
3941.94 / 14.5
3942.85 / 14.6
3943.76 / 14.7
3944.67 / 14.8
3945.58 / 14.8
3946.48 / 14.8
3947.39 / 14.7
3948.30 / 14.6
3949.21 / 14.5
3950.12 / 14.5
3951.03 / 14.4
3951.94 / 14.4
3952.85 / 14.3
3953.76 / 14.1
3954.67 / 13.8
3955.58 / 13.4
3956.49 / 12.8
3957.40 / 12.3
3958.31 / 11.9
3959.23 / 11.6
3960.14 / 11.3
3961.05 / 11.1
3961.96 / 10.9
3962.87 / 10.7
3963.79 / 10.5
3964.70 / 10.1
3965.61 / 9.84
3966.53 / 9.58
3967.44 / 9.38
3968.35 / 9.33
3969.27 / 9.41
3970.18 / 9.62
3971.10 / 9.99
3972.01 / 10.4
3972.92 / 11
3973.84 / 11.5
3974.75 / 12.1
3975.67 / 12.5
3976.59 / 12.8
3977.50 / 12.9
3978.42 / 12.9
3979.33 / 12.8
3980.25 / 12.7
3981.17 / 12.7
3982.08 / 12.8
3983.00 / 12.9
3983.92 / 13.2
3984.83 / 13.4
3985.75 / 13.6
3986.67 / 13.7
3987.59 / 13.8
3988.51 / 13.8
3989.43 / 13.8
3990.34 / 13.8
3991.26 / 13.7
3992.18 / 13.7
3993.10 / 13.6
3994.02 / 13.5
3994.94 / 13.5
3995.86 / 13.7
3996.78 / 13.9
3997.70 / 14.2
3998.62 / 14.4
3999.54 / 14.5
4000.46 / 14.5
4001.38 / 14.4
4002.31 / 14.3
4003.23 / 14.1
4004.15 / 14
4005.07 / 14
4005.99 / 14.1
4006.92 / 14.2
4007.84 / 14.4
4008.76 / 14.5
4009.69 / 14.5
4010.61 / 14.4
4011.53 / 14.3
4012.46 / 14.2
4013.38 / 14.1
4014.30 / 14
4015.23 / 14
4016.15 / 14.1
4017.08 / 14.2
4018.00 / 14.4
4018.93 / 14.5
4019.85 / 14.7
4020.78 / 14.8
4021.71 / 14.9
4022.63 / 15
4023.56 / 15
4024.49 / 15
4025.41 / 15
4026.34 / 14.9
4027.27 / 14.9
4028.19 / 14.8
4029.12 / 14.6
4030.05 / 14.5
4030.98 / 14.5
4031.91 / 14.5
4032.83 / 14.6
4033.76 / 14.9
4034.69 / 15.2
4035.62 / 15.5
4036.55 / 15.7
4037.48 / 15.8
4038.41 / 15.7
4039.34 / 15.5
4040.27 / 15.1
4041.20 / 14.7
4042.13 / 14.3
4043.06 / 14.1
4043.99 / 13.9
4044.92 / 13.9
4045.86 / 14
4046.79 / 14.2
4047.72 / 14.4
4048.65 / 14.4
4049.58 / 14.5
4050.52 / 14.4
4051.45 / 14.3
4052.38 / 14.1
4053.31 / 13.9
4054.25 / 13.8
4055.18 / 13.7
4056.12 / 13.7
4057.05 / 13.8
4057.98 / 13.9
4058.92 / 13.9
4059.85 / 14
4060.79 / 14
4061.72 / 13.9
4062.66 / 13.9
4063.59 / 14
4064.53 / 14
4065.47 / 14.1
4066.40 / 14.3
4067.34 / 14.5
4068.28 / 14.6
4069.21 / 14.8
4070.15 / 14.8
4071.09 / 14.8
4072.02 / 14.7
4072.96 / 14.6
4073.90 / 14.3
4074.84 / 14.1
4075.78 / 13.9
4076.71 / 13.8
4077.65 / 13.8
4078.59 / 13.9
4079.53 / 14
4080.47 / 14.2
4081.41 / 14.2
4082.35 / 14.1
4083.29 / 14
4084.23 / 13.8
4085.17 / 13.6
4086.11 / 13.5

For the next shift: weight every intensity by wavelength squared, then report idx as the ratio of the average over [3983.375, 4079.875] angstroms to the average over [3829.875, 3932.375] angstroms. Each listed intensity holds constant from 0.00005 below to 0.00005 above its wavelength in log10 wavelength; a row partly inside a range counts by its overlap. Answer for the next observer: 1.2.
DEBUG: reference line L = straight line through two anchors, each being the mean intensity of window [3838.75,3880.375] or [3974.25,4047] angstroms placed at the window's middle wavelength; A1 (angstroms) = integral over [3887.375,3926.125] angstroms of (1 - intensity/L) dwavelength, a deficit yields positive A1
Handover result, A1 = 2.0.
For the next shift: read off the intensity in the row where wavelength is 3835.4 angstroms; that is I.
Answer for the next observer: 9.45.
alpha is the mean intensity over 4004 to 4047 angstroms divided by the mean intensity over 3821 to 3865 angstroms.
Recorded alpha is 1.18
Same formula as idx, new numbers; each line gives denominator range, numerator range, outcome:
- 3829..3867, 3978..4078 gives 1.22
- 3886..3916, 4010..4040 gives 1.22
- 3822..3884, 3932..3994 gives 1.04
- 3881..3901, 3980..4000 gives 1.24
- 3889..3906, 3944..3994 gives 1.07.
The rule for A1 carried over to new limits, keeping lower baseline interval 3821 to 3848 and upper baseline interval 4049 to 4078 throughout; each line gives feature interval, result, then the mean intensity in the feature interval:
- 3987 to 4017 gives -1.6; 14.1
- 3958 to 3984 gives 3.3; 11.3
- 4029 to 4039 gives -0.9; 15.1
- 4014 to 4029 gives -1.1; 14.6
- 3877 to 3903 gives 0.2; 11.8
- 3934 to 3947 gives -1.3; 13.8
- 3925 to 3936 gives 0.5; 11.8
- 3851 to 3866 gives -4.1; 14.6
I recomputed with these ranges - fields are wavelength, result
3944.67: 14.8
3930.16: 11.3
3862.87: 14.9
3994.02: 13.5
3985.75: 13.6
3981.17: 12.7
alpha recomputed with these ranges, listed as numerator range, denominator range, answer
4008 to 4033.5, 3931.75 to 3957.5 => 1.07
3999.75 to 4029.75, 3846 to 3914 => 1.08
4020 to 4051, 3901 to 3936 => 1.09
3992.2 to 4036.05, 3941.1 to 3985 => 1.16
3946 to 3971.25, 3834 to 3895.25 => 0.94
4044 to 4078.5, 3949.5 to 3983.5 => 1.19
